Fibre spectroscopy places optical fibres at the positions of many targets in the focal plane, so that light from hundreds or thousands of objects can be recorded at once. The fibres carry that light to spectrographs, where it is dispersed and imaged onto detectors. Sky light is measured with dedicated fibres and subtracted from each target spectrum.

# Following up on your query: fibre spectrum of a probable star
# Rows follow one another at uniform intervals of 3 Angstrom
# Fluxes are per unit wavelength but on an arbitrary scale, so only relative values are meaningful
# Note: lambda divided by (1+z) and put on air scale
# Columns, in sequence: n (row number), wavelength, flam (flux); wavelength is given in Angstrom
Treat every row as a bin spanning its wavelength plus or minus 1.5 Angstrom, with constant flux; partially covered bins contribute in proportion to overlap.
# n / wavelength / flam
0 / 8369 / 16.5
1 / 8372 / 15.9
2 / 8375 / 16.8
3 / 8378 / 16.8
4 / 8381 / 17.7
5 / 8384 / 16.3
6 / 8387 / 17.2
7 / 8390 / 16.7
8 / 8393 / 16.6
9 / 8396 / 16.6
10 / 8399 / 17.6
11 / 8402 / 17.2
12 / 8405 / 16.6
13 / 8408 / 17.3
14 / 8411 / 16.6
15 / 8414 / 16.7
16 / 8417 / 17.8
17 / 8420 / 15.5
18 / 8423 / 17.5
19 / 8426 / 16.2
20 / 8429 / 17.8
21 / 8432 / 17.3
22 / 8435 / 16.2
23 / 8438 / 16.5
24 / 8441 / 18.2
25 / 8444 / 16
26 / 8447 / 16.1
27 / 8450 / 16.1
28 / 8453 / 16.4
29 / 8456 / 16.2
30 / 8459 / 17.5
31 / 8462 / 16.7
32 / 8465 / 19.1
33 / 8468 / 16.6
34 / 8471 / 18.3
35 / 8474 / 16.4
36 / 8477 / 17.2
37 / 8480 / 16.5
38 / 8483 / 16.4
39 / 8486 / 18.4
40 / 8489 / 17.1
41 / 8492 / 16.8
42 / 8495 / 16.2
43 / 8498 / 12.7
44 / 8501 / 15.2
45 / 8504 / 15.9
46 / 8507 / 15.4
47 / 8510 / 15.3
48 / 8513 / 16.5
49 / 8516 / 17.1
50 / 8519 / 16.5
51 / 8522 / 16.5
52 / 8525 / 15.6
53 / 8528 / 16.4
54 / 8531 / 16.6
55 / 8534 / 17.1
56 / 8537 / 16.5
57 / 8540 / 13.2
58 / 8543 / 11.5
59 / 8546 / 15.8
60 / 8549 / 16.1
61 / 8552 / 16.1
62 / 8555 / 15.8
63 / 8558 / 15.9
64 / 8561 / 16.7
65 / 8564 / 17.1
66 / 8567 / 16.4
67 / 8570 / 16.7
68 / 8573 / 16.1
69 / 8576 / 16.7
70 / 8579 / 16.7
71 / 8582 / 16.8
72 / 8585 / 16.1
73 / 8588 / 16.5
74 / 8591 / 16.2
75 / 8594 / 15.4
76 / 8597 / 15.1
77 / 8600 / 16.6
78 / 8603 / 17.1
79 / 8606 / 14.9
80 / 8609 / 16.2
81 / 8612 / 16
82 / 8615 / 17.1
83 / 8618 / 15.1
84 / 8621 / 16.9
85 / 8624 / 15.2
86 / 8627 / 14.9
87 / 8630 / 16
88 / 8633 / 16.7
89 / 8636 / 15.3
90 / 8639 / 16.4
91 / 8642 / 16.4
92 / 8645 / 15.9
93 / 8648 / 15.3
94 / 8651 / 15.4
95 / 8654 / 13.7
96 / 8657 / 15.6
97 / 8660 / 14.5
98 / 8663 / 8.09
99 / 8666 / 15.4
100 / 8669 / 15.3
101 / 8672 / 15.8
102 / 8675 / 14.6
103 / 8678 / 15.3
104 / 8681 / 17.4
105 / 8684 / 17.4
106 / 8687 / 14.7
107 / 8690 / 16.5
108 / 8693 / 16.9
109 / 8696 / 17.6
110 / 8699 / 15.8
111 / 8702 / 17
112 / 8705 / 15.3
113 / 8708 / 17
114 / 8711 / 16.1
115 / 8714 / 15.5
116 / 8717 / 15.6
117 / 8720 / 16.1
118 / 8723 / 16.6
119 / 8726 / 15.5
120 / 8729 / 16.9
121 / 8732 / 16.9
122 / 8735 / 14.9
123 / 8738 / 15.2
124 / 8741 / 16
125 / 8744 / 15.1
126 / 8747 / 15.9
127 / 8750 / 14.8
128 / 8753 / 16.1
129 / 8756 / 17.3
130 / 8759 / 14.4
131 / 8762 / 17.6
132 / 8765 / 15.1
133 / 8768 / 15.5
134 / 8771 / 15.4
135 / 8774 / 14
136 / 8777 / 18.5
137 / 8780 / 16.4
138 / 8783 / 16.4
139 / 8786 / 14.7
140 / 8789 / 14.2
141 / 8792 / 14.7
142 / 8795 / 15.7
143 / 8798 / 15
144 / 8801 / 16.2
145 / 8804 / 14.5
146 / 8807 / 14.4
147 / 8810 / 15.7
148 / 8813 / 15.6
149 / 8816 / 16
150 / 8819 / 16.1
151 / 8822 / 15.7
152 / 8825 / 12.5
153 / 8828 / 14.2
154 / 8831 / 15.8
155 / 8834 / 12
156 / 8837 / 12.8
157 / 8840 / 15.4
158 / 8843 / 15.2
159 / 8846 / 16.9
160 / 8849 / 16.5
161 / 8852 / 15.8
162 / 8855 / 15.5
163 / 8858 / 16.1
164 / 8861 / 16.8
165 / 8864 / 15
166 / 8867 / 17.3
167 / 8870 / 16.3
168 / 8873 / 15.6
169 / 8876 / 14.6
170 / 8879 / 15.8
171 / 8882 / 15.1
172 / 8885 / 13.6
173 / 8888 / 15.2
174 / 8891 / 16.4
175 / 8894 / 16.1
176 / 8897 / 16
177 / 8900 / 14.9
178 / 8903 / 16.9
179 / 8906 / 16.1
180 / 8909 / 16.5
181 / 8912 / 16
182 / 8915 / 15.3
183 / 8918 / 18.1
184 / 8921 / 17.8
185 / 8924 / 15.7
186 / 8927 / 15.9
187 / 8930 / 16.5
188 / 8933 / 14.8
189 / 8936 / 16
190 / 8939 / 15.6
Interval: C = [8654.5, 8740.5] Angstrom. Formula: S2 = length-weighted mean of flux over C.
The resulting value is 15.7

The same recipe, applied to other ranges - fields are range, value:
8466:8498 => 16.8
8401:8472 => 16.9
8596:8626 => 16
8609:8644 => 16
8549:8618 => 16.3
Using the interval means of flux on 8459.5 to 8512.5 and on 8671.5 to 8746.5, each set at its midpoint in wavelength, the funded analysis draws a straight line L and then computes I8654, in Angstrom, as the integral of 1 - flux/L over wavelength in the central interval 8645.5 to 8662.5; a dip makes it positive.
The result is 1.7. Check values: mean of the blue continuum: 16.5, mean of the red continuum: 16.1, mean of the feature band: 14.6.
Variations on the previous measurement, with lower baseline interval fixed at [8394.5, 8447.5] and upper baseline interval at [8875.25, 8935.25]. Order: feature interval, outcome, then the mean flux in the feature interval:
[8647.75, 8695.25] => 3.5 Angstrom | 15.2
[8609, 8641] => 0.9 Angstrom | 16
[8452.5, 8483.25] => -0.5 Angstrom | 17.1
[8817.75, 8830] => 1.1 Angstrom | 14.6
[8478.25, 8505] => 0.9 Angstrom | 16.1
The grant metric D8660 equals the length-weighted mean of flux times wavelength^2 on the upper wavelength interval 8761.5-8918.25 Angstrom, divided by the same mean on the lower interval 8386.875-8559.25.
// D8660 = 1.03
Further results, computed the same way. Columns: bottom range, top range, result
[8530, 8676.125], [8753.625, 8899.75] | 1.04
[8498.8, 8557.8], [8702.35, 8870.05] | 1.05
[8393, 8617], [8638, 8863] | 1.00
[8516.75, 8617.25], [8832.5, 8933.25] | 1.05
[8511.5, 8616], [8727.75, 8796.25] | 1.02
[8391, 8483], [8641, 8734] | 0.98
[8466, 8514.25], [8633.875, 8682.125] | 0.96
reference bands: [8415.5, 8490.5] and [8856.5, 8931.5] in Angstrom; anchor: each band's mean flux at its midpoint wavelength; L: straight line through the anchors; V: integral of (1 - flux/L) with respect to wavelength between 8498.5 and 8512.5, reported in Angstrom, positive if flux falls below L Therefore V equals 1.3 Angstrom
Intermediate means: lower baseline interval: 17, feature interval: 15.3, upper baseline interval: 16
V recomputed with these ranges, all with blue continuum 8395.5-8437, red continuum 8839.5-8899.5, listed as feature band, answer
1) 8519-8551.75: 2.0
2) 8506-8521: 0.4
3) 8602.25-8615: 0.2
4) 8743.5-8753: 0.4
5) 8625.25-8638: 0.5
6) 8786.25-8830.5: 2.4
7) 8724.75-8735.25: -0.1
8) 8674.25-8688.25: 0.2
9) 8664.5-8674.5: 0.5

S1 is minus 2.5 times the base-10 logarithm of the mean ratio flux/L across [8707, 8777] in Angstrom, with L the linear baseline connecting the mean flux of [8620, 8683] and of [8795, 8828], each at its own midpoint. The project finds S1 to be -0.05 mag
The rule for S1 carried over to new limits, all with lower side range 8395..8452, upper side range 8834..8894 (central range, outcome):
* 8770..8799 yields 0.02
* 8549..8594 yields 0.00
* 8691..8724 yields -0.02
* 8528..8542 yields 0.05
